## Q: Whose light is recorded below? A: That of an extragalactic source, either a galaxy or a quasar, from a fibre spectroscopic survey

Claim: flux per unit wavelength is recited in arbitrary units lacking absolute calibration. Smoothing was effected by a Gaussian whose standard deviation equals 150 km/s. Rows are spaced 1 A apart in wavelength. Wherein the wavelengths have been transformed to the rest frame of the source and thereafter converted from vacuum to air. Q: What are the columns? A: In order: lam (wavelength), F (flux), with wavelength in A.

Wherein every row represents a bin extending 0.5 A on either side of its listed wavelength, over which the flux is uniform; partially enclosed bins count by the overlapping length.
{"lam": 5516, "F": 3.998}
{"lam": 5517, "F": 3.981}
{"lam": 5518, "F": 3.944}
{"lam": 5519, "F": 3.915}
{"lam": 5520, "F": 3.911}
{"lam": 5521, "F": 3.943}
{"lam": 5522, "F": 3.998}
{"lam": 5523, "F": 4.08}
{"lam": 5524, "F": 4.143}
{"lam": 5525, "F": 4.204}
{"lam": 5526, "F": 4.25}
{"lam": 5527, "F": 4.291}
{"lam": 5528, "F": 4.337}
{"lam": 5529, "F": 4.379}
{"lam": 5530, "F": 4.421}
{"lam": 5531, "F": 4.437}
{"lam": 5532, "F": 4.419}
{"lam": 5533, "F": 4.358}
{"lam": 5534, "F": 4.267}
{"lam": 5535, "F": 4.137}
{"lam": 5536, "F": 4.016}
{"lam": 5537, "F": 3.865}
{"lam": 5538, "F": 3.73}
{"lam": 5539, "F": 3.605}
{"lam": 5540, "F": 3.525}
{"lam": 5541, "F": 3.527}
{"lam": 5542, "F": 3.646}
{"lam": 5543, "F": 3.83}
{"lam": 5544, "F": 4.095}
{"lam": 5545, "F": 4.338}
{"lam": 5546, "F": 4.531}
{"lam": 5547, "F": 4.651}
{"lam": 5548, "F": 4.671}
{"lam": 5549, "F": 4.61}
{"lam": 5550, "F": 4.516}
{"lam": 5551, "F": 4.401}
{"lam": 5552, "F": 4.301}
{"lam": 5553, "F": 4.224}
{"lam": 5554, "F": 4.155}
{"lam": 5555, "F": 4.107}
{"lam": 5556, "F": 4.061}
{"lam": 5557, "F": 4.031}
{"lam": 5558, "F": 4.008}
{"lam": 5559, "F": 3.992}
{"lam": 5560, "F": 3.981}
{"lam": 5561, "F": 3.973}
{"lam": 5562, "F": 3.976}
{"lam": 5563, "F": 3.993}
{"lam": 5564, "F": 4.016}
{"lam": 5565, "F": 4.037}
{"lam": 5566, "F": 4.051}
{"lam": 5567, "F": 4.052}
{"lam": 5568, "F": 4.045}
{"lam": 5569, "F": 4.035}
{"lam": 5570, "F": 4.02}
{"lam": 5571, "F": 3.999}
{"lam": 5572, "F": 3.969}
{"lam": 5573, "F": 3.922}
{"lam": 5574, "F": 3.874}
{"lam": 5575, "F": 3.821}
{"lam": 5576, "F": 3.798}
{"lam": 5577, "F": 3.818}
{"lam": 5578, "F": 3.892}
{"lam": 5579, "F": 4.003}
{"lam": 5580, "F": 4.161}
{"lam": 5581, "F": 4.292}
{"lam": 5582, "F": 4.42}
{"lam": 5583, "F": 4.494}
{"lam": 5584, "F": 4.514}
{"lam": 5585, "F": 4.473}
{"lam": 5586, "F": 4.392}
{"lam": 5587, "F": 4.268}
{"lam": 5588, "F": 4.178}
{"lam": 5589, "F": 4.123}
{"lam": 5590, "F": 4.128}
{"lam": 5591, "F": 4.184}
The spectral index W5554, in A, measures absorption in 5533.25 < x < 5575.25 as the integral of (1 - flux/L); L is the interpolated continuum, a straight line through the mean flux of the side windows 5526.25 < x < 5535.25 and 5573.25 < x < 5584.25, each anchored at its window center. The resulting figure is 1.5 A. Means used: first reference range 4.34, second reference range 4.09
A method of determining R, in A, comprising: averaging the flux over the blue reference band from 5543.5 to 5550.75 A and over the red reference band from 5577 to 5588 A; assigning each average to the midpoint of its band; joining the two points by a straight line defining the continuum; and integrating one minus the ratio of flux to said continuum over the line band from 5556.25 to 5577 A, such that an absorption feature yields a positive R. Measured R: 1.84 A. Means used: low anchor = 4.48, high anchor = 4.26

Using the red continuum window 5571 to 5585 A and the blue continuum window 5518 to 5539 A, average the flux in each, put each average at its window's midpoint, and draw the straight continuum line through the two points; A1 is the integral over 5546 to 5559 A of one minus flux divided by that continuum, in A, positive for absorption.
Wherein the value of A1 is -0.6 A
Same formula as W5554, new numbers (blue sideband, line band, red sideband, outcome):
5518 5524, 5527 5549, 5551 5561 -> -0.6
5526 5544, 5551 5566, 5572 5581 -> -0.3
